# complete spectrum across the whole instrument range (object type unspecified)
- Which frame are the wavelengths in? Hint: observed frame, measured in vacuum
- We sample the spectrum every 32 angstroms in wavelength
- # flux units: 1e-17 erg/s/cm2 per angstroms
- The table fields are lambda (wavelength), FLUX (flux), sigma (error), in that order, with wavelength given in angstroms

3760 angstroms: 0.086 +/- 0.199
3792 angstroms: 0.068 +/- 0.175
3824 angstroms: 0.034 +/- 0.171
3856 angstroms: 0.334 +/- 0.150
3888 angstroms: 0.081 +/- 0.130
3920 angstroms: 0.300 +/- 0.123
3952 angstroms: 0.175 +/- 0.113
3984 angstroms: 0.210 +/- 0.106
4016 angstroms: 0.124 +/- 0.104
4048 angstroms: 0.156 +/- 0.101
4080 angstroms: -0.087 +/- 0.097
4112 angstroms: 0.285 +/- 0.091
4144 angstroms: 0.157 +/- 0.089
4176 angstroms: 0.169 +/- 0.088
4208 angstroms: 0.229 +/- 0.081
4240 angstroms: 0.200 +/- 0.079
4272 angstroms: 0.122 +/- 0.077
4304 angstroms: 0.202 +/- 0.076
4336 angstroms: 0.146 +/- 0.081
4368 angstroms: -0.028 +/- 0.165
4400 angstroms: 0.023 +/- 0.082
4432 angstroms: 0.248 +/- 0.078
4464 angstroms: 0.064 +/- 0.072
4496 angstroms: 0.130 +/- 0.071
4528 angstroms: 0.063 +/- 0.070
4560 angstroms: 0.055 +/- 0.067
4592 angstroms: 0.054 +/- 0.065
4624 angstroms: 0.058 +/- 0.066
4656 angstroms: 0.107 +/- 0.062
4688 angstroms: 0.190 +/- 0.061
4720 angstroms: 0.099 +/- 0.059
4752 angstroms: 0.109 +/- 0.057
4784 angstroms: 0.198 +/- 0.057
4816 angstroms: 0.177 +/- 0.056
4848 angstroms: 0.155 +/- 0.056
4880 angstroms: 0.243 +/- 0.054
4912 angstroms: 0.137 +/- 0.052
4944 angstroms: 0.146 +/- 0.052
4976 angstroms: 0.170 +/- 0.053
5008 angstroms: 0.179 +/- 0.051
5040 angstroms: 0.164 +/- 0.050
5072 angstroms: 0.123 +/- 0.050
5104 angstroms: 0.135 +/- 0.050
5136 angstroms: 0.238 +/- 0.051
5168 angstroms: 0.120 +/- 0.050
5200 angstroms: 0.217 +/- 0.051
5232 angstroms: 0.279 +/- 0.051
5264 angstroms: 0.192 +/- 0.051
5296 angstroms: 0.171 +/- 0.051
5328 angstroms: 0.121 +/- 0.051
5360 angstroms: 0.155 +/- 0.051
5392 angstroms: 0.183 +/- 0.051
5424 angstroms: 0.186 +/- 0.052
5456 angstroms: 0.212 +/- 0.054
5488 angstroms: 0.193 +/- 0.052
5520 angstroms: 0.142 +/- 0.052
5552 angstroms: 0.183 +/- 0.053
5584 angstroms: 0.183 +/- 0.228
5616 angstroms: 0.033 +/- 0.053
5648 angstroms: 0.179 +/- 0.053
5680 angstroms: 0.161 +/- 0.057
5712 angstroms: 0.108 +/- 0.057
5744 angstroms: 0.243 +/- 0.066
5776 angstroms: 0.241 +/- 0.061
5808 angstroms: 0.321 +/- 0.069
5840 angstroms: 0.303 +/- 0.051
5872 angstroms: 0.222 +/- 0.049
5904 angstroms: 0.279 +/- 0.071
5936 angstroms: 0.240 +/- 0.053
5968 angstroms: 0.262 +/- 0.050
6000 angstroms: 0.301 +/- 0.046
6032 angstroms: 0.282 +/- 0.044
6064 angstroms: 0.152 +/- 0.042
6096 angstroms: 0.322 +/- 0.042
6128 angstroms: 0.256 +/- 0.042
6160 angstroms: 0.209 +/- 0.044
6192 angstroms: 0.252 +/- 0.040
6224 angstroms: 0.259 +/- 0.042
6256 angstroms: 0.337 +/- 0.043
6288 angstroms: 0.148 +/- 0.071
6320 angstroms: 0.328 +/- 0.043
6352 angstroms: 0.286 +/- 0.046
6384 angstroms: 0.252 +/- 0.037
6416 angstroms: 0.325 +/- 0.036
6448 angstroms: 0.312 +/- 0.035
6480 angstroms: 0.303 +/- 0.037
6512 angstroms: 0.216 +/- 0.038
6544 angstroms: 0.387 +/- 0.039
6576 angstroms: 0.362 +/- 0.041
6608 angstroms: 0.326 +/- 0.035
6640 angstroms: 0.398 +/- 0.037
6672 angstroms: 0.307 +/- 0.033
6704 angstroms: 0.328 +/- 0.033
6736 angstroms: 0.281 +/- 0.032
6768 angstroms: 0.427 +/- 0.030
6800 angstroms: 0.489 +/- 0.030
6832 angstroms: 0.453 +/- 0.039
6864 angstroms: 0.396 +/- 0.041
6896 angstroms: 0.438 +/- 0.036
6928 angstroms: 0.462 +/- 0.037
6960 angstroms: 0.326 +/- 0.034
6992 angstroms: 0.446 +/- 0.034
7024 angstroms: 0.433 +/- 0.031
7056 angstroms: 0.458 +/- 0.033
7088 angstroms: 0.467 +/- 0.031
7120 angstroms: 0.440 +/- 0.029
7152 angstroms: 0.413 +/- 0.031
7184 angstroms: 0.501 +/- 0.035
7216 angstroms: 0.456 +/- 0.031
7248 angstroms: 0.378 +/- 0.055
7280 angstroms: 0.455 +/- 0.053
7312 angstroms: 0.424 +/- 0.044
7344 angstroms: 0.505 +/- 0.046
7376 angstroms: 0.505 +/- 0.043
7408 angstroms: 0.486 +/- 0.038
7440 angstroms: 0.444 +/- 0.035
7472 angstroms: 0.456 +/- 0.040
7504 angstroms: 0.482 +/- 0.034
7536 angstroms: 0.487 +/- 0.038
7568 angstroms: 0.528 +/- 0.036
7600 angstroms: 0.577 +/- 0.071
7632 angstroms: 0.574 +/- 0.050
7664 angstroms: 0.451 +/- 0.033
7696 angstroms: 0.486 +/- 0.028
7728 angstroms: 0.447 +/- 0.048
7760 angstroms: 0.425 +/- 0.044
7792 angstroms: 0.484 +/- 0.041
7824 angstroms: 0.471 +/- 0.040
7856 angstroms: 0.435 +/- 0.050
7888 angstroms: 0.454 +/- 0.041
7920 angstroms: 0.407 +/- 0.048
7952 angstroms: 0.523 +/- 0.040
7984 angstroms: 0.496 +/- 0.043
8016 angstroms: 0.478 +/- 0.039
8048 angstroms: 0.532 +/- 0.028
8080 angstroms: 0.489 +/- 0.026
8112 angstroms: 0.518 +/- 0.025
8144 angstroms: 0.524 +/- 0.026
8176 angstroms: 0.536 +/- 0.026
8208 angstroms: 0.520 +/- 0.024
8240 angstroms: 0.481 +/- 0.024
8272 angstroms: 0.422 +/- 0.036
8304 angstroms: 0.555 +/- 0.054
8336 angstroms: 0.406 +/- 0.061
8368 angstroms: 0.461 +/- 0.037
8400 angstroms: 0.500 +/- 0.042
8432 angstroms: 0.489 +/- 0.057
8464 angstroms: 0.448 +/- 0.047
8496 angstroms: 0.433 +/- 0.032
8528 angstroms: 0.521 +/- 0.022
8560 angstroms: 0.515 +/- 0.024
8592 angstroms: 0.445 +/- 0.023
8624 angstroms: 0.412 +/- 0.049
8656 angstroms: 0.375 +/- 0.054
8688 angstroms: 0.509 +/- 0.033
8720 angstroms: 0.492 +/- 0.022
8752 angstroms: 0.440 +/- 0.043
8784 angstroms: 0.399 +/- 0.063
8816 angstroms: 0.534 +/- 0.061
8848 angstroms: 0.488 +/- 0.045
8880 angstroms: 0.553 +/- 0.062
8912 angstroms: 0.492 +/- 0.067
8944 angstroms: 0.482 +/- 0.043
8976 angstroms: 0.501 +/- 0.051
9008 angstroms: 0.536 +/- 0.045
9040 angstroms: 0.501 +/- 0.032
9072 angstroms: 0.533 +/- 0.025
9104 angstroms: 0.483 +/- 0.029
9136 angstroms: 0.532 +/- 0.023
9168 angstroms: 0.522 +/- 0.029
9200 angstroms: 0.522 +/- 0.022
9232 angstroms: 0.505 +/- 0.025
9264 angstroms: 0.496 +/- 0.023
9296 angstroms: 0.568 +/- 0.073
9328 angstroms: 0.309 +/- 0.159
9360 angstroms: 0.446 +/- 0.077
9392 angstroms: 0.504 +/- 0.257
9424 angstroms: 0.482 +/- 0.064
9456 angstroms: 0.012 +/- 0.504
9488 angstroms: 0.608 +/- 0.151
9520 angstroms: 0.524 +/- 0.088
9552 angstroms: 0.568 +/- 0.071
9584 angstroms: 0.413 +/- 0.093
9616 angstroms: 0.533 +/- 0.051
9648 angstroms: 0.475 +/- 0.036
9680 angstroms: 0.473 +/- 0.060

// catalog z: 0.695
